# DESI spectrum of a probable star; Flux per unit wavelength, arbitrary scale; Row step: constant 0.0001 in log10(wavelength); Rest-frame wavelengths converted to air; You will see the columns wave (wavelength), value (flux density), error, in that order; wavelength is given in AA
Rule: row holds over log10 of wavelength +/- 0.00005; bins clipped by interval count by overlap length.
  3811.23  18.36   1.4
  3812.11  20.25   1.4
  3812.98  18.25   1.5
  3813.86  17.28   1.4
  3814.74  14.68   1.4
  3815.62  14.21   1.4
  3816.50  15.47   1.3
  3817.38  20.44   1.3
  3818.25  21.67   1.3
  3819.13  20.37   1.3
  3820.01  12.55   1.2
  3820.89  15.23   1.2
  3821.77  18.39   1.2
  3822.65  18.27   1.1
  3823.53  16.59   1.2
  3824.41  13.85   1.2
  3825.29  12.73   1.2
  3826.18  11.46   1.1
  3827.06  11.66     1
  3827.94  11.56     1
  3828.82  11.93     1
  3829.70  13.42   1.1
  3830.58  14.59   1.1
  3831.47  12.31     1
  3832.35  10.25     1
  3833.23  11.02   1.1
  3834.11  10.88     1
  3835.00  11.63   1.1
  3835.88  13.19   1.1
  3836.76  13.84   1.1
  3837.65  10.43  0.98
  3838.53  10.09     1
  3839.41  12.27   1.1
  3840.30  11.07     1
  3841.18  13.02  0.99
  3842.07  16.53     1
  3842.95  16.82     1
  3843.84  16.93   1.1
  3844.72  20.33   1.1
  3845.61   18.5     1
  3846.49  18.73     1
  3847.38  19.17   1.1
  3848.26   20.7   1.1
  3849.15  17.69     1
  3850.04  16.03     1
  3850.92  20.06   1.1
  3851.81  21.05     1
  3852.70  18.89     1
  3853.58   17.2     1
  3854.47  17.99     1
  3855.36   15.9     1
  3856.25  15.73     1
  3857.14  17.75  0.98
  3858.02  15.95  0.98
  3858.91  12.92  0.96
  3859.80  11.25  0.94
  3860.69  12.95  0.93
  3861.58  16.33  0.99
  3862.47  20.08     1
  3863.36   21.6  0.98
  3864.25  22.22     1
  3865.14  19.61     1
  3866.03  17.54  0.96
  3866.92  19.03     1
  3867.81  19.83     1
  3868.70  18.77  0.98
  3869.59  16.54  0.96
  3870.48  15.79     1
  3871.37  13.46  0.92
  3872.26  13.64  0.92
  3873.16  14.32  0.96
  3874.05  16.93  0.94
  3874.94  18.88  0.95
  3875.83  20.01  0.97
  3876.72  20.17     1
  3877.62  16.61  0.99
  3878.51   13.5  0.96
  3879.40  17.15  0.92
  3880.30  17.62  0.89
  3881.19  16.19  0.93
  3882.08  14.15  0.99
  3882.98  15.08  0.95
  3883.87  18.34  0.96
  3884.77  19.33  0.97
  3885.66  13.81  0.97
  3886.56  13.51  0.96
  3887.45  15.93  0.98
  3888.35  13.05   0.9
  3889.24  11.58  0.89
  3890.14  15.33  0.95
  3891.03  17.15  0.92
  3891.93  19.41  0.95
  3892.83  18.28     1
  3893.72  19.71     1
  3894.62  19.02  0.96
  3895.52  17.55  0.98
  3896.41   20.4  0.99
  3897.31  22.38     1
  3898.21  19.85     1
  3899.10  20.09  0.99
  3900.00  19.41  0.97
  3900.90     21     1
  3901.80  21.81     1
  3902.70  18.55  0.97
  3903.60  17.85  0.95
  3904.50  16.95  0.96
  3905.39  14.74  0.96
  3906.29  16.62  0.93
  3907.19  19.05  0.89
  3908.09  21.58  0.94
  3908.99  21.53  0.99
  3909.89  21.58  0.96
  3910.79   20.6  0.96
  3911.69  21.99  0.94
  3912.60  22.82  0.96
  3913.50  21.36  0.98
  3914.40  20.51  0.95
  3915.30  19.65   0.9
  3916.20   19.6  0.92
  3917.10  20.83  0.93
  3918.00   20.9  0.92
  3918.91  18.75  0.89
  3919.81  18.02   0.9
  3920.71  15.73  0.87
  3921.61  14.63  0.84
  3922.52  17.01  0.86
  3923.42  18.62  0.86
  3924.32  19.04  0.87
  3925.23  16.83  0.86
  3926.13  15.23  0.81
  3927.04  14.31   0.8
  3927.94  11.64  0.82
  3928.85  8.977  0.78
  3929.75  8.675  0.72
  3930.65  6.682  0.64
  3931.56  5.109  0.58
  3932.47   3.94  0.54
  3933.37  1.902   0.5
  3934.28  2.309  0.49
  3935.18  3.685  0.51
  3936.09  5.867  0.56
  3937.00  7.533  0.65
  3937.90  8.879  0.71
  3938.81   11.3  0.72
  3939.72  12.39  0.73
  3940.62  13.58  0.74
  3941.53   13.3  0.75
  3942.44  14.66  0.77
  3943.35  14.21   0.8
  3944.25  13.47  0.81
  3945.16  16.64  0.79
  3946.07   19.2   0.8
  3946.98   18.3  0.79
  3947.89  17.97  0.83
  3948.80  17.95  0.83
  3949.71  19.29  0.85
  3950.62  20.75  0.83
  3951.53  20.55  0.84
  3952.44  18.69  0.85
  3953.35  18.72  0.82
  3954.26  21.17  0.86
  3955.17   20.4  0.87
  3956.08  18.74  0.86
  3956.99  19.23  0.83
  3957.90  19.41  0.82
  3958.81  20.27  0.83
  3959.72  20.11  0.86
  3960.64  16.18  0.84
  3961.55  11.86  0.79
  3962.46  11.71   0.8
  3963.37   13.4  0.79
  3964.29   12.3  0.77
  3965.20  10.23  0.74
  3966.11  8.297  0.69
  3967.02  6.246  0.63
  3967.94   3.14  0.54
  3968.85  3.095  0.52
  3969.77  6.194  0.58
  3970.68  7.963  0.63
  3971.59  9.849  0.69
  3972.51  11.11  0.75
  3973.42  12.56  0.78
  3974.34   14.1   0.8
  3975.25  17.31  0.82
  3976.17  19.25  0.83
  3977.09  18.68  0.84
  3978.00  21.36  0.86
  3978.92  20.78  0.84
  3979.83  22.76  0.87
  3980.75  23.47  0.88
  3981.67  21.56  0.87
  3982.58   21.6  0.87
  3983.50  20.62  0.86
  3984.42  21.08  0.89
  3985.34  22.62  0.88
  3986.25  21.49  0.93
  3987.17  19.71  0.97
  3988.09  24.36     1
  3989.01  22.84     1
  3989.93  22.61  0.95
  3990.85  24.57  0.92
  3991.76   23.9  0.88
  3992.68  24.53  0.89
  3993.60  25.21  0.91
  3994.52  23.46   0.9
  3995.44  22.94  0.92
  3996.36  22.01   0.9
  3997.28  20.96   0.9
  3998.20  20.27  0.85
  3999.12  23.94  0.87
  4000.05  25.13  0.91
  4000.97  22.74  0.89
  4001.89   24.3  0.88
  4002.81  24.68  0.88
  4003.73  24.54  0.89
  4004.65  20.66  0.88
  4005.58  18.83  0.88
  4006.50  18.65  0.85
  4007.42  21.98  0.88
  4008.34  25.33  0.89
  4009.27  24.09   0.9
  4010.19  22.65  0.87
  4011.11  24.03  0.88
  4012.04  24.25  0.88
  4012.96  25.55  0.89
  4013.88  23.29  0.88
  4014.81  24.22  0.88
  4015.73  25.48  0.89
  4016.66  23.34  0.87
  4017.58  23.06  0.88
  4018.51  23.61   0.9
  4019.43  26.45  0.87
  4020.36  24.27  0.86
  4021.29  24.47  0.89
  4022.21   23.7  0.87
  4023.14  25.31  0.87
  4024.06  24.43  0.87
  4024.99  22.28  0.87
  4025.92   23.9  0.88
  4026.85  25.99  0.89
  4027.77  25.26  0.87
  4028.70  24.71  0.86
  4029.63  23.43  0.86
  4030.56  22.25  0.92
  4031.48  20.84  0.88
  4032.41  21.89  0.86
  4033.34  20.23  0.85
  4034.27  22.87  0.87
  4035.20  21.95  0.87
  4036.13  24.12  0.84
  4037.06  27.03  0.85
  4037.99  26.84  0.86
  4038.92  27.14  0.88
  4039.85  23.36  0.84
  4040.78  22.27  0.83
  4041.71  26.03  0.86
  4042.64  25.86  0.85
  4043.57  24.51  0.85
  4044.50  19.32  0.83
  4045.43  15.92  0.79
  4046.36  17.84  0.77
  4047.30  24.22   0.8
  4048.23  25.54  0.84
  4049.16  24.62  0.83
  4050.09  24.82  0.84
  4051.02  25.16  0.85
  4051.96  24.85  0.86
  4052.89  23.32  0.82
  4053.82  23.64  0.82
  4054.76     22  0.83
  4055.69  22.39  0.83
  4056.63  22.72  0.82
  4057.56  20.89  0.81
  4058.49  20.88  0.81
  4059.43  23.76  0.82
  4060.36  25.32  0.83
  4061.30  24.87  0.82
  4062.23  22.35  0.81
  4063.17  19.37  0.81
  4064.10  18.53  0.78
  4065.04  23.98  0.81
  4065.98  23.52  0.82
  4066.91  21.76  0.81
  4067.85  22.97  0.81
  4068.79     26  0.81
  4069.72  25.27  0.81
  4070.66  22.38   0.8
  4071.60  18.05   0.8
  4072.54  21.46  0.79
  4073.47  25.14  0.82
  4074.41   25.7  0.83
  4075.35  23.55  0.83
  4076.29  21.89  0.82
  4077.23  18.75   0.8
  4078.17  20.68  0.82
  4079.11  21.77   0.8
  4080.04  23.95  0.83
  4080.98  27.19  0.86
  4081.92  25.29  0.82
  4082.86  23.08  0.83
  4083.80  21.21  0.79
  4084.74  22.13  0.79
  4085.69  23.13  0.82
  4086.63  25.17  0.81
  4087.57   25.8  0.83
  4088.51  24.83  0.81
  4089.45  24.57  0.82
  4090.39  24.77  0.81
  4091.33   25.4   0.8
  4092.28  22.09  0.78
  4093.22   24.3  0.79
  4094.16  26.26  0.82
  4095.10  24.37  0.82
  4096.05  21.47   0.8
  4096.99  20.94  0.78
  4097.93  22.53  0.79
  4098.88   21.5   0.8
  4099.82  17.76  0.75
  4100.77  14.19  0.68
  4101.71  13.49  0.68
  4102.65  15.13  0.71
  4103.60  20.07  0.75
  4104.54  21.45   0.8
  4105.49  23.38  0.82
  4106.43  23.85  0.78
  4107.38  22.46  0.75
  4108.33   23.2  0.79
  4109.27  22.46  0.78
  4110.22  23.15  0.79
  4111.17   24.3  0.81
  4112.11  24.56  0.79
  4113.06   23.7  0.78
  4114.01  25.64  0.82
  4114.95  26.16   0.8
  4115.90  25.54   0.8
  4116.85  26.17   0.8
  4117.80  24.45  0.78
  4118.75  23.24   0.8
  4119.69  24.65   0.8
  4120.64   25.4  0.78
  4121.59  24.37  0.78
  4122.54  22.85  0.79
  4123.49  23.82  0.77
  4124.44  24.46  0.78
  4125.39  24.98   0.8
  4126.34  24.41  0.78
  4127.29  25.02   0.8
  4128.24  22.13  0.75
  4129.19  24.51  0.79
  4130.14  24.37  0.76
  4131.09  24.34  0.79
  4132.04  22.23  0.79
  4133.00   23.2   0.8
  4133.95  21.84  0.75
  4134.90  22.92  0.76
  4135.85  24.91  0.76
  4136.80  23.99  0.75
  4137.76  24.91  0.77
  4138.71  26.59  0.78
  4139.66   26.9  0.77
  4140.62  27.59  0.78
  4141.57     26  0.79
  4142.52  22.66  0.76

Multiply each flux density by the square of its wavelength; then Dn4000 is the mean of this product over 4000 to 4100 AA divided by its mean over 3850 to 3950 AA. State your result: 1.54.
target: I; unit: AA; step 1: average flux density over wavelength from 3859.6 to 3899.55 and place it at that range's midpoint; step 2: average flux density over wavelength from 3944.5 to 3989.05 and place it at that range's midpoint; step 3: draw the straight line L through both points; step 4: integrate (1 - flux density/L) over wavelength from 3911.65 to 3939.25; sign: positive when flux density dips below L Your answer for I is 5.71 AA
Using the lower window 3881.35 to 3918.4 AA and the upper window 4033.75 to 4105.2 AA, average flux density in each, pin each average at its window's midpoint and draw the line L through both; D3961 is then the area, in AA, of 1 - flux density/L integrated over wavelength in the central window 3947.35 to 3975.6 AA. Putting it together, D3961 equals 7.9 AA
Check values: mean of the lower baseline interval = 18.6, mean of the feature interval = 14.5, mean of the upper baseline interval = 22.7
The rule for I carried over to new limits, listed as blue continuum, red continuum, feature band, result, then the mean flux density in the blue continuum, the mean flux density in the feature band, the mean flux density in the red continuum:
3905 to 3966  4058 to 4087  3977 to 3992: -3.23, 15.5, 22.1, 22.9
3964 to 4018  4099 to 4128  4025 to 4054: -3.50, 19.8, 23.5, 22.8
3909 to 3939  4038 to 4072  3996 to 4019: -3.85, 14.2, 23.1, 23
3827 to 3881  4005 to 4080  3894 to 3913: -2.02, 16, 19.8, 23.2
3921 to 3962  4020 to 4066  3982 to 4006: -4.80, 14.2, 22.7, 23.3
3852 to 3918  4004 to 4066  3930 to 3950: 8.79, 17.9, 11.2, 23.3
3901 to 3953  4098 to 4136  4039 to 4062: -3.21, 15.5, 23.2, 22.9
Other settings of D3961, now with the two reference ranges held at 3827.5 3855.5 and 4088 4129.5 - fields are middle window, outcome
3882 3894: 0.3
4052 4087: -1.5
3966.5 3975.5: 4.8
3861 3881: -2.1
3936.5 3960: 2.0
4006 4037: -4.8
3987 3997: -1.9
